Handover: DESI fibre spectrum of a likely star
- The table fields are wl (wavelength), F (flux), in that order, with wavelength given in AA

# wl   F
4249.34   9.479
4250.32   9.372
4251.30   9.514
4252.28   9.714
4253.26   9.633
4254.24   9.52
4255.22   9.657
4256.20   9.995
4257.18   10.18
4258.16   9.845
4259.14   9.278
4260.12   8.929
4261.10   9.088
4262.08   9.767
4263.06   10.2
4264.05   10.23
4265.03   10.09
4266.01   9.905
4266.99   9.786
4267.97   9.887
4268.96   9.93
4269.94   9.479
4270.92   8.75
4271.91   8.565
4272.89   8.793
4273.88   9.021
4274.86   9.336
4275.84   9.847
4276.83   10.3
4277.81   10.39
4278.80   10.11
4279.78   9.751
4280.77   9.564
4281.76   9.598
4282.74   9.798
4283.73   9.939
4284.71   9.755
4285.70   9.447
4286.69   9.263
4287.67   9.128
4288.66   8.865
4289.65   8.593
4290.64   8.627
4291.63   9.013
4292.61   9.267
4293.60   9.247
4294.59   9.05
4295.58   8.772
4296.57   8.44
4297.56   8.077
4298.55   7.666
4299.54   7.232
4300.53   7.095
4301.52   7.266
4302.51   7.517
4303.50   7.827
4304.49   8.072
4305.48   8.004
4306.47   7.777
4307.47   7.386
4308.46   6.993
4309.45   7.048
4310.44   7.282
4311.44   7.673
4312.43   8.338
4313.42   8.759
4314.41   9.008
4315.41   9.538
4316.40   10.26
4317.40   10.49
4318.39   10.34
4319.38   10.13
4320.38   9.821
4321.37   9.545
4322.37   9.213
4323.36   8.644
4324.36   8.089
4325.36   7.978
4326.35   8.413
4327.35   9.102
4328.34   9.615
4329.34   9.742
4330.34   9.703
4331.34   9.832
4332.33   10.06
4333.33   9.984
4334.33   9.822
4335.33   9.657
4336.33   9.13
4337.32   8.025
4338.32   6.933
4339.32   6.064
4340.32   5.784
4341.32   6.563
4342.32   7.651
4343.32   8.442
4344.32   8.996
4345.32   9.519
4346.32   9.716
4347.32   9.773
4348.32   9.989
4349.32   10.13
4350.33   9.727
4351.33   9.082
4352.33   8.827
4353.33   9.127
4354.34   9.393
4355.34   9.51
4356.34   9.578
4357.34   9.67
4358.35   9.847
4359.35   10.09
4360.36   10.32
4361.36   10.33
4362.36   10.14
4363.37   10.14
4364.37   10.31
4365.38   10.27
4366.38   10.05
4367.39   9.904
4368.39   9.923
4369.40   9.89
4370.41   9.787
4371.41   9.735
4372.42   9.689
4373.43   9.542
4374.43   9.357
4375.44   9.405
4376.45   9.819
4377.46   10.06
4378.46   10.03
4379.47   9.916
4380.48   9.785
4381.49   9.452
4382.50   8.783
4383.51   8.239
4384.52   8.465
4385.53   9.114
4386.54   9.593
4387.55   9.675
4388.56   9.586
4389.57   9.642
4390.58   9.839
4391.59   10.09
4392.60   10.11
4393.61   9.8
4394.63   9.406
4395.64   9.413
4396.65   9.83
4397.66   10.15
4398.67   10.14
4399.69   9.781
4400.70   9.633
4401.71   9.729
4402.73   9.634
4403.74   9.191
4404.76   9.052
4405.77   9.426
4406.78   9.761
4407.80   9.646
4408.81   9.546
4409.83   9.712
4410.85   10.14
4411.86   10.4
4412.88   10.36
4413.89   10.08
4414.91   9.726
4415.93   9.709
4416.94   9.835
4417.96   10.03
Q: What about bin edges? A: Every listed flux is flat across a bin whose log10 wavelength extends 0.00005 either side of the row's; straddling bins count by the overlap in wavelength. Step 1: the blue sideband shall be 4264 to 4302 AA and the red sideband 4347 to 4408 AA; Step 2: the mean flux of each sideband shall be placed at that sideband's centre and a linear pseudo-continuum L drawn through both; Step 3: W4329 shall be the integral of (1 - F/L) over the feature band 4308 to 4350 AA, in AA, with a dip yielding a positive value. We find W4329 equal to 2.5 AA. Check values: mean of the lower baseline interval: 9.16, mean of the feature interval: 8.86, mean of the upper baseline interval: 9.68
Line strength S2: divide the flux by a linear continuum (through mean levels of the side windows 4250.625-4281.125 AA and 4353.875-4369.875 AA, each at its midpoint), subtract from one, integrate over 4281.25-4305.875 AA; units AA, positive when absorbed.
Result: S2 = 2.8 AA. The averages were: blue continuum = 9.64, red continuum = 9.97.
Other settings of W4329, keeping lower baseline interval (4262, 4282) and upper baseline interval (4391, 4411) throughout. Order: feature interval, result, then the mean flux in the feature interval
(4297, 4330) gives 4.1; 8.49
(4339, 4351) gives 1.4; 8.57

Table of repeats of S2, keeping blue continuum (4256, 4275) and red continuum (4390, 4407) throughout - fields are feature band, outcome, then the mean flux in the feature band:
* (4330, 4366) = 1.57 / 9.23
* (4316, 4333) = 0.27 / 9.47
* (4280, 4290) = 0.16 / 9.41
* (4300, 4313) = 2.75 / 7.57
